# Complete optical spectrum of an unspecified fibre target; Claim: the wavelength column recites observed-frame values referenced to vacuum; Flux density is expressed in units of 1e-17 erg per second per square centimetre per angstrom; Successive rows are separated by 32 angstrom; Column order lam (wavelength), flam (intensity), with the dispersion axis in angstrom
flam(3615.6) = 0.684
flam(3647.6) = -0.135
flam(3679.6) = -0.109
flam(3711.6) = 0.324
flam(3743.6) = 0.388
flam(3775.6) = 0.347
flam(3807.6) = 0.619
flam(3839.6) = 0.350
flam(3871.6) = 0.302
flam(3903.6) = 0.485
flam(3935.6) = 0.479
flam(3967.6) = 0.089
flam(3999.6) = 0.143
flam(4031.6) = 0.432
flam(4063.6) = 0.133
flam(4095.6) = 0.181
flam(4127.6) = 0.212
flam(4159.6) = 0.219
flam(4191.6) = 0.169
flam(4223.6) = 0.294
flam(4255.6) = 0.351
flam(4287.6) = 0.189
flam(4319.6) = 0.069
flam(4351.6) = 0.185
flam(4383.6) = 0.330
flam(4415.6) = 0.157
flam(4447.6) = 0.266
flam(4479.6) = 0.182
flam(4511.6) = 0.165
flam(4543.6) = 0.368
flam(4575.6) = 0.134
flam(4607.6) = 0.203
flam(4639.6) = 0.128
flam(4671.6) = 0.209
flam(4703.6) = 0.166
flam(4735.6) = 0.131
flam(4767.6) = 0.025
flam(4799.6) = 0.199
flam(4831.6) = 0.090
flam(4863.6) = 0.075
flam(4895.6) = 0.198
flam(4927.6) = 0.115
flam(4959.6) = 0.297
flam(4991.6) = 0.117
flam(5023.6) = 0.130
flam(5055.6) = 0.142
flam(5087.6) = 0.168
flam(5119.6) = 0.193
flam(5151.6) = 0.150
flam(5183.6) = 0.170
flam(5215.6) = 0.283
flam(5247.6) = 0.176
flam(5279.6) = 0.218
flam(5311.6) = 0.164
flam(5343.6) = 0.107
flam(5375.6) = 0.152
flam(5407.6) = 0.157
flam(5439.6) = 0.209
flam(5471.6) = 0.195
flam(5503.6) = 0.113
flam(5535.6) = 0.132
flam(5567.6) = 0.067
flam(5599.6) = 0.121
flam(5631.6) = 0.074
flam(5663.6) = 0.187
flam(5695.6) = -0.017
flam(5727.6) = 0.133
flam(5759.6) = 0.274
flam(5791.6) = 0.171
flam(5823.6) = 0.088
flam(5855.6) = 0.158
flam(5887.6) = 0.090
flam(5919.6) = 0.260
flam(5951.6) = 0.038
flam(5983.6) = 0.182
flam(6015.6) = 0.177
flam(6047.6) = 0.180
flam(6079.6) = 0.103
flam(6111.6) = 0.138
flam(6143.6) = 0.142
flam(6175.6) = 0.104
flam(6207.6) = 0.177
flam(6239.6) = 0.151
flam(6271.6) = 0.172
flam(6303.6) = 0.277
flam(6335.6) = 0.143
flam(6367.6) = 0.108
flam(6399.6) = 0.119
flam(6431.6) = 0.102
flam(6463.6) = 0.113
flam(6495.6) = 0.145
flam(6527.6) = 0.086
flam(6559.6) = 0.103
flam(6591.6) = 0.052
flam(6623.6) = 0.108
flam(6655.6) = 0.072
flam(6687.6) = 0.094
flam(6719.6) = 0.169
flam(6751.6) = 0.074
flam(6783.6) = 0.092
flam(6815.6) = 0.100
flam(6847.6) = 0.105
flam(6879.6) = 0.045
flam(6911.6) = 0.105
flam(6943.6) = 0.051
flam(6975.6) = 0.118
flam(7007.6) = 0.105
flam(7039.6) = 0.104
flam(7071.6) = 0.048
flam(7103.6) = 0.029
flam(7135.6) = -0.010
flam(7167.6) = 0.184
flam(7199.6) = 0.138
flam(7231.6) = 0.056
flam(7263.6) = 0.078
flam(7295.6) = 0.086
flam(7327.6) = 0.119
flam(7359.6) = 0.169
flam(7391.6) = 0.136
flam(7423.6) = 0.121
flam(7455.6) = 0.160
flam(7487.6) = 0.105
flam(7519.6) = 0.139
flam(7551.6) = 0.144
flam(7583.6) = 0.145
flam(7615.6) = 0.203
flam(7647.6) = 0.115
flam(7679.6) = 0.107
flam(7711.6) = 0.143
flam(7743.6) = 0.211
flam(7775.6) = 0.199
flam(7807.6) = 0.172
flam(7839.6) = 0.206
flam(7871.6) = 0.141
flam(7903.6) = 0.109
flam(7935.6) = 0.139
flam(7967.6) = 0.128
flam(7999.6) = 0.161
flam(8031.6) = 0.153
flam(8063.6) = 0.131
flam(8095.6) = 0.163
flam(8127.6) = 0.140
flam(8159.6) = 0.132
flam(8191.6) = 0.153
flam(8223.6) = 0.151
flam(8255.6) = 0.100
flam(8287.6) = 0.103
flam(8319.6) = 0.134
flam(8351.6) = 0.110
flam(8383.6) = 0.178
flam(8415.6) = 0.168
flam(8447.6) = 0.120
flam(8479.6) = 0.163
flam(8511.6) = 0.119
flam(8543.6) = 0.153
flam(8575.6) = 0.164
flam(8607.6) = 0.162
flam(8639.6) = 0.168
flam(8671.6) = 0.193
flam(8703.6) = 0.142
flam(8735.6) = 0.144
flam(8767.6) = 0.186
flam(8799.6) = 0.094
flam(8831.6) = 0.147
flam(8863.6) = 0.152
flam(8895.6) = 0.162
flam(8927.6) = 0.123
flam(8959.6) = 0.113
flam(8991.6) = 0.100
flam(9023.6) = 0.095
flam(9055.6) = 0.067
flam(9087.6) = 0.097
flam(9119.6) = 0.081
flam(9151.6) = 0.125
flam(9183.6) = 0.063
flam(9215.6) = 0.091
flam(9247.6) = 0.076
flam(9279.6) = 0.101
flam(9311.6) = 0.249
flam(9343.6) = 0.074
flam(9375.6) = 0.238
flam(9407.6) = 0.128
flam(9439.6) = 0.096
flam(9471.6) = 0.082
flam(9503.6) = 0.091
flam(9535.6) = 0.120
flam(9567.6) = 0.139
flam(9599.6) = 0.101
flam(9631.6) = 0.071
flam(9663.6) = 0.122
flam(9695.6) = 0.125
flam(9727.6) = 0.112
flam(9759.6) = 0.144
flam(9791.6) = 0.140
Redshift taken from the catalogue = 0.93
